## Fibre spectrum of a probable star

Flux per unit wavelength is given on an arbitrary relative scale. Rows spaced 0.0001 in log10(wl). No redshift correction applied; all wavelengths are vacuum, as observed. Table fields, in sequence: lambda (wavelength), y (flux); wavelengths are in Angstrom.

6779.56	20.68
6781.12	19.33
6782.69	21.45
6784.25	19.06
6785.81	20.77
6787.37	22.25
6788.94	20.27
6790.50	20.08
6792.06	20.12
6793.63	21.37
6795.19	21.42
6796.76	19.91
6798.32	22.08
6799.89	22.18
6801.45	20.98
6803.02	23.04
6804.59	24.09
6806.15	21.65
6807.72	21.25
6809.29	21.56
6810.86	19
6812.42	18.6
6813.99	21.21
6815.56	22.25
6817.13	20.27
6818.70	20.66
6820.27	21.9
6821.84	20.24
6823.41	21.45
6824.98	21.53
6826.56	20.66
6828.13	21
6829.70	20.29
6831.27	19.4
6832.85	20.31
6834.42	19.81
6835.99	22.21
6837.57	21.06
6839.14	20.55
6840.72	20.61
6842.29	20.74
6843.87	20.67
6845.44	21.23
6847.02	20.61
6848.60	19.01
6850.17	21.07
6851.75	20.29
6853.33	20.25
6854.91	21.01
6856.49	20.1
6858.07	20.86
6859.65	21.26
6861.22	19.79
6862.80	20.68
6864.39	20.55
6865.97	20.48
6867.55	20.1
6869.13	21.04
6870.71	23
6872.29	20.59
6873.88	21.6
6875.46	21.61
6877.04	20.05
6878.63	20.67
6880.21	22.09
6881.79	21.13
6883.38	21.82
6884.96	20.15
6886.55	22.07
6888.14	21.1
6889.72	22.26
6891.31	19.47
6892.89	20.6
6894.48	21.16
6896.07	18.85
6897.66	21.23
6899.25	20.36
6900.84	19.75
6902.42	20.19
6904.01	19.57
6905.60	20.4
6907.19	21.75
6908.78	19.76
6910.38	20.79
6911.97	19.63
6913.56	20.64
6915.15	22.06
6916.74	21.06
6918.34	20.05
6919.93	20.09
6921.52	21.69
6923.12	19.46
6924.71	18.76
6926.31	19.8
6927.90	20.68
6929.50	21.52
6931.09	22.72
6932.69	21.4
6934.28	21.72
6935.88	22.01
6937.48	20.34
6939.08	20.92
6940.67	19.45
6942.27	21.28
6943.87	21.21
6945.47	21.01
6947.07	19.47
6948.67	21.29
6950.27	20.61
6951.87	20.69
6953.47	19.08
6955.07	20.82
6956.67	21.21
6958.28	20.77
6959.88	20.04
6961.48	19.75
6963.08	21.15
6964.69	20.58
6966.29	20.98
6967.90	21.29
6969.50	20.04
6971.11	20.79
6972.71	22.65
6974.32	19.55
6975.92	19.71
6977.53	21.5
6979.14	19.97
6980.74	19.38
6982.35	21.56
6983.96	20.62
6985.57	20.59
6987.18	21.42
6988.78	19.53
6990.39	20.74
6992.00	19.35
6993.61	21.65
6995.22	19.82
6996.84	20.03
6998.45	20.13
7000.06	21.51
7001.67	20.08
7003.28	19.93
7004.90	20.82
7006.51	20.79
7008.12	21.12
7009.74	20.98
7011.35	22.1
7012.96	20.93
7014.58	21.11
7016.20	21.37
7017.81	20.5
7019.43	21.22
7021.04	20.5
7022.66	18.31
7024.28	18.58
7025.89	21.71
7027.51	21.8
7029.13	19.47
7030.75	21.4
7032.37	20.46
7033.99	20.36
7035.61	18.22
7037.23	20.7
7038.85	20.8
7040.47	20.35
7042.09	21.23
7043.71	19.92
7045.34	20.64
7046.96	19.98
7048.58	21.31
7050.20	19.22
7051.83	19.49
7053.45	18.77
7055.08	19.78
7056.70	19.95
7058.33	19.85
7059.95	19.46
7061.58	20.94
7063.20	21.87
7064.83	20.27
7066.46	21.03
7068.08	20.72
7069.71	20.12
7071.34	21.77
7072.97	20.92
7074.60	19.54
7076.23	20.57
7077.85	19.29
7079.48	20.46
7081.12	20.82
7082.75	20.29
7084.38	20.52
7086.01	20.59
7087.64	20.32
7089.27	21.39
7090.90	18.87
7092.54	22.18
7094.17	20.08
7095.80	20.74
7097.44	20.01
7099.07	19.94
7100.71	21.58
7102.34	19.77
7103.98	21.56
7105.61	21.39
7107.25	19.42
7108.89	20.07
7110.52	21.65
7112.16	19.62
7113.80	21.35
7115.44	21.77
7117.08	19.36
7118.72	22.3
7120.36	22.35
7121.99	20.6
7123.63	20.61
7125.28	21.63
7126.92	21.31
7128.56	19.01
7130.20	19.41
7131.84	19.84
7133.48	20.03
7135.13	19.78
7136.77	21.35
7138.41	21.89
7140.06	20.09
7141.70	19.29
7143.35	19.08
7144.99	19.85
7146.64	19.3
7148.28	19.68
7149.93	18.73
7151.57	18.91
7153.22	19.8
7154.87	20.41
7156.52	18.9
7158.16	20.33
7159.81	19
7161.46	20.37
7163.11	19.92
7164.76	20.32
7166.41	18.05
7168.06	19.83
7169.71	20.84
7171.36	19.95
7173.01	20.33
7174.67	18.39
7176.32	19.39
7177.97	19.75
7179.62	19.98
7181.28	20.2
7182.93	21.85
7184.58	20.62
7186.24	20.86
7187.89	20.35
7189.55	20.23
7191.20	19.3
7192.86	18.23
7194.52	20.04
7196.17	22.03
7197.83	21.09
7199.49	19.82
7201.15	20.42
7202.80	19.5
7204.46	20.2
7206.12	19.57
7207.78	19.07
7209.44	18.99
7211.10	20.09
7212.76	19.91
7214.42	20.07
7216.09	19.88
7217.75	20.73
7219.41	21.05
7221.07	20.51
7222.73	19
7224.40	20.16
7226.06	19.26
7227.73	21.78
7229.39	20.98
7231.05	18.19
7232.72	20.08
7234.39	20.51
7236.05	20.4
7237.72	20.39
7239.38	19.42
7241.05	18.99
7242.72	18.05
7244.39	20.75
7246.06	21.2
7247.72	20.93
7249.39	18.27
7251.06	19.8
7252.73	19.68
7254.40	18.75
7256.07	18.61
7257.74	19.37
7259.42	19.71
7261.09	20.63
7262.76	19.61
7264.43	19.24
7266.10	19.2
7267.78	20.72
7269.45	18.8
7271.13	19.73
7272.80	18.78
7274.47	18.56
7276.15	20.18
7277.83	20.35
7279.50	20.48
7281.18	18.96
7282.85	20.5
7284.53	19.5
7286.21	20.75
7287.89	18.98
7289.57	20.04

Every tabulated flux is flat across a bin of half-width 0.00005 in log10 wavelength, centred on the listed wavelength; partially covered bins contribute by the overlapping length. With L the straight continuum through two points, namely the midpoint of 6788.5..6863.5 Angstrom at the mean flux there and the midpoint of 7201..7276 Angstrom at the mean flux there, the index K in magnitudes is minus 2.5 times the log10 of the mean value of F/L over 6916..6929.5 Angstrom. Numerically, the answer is 0.02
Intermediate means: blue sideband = 20.9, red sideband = 19.8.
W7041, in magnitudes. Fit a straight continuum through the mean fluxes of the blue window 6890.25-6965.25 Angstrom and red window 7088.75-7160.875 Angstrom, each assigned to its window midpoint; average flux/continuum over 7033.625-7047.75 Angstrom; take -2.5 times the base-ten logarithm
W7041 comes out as 0.01 mag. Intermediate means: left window 20.6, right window 20.3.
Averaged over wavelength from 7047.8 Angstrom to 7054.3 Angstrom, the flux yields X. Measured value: 19.7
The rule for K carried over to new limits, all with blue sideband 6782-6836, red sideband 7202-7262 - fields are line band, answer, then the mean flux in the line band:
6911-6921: 0.00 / 20.6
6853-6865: 0.01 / 20.6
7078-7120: -0.02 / 20.6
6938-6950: 0.00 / 20.7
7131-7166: 0.01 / 19.8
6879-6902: -0.01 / 20.9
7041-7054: 0.01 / 20.1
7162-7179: 0.02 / 19.7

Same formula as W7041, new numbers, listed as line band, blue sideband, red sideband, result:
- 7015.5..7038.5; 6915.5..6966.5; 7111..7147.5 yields 0.01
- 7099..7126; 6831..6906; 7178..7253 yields -0.03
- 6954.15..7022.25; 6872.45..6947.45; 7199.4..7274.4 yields -0.01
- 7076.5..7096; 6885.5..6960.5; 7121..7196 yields -0.02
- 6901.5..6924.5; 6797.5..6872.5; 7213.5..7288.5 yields 0.01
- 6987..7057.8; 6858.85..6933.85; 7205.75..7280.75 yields 0.00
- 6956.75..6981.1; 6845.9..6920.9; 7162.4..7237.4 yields 0.00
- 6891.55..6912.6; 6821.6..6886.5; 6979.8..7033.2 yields 0.02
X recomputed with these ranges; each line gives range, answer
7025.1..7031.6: 21.1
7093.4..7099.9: 20.2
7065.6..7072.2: 20.9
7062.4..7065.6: 21.1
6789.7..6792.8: 20.1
